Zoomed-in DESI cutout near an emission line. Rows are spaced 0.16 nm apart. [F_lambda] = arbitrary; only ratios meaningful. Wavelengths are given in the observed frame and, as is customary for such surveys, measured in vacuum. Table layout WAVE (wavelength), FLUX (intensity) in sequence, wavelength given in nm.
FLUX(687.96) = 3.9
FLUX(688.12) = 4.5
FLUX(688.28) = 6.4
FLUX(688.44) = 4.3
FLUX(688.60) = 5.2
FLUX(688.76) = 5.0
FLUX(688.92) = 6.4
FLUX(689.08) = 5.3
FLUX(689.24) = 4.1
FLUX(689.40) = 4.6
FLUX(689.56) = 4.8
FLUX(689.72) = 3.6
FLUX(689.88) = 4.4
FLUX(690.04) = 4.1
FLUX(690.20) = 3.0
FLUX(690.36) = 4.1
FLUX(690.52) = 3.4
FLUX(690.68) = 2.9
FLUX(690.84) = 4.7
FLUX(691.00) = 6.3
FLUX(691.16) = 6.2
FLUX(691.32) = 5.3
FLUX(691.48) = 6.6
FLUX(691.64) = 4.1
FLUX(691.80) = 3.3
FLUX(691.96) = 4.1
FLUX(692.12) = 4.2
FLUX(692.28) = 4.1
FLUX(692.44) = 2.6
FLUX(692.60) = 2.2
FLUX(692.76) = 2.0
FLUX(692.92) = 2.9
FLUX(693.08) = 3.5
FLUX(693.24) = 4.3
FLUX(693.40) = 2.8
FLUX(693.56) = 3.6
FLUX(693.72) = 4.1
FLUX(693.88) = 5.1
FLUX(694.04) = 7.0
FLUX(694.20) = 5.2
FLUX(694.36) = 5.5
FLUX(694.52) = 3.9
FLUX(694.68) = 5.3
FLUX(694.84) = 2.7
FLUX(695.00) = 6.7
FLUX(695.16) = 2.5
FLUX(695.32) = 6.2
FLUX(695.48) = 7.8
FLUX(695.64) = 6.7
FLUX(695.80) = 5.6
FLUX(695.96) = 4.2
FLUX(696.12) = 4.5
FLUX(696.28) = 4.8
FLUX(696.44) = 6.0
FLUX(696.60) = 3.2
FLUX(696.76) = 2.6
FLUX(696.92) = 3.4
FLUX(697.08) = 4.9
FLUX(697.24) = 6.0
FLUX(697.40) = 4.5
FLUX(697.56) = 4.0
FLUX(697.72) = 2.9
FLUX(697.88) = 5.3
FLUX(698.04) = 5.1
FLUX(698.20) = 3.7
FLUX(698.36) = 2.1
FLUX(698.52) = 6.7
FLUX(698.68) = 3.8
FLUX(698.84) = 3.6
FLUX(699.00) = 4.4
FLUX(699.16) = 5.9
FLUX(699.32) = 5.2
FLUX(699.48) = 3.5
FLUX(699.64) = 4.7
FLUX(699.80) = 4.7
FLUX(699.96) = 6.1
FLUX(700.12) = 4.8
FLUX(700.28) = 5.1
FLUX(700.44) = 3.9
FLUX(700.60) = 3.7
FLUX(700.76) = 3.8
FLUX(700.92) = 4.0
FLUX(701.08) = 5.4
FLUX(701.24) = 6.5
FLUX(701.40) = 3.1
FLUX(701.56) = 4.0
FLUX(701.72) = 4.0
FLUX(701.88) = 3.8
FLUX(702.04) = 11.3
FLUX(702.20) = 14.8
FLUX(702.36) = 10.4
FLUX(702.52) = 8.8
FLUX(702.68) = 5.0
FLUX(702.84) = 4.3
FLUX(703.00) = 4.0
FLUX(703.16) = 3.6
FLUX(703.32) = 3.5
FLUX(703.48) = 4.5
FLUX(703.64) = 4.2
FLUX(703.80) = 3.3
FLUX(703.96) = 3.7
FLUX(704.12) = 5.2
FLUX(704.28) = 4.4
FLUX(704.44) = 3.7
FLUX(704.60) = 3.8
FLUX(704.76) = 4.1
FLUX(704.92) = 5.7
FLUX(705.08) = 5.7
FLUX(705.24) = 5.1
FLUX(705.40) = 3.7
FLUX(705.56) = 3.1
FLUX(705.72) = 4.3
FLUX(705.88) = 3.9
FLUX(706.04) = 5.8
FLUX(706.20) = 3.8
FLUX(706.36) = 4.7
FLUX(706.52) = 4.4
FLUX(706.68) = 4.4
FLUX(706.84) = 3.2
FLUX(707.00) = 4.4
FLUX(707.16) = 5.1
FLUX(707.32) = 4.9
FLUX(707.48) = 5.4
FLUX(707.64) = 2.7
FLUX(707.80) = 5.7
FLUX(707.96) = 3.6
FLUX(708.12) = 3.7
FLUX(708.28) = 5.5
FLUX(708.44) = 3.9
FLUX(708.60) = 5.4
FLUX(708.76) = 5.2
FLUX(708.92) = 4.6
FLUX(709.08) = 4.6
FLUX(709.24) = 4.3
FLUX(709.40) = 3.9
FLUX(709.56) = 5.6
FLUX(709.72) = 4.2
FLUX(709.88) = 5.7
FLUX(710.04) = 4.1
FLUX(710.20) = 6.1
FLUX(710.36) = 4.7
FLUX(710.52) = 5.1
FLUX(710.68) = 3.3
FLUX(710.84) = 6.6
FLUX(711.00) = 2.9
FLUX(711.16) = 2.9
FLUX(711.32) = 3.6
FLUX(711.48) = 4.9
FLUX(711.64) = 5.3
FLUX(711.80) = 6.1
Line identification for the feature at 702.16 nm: [O III]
